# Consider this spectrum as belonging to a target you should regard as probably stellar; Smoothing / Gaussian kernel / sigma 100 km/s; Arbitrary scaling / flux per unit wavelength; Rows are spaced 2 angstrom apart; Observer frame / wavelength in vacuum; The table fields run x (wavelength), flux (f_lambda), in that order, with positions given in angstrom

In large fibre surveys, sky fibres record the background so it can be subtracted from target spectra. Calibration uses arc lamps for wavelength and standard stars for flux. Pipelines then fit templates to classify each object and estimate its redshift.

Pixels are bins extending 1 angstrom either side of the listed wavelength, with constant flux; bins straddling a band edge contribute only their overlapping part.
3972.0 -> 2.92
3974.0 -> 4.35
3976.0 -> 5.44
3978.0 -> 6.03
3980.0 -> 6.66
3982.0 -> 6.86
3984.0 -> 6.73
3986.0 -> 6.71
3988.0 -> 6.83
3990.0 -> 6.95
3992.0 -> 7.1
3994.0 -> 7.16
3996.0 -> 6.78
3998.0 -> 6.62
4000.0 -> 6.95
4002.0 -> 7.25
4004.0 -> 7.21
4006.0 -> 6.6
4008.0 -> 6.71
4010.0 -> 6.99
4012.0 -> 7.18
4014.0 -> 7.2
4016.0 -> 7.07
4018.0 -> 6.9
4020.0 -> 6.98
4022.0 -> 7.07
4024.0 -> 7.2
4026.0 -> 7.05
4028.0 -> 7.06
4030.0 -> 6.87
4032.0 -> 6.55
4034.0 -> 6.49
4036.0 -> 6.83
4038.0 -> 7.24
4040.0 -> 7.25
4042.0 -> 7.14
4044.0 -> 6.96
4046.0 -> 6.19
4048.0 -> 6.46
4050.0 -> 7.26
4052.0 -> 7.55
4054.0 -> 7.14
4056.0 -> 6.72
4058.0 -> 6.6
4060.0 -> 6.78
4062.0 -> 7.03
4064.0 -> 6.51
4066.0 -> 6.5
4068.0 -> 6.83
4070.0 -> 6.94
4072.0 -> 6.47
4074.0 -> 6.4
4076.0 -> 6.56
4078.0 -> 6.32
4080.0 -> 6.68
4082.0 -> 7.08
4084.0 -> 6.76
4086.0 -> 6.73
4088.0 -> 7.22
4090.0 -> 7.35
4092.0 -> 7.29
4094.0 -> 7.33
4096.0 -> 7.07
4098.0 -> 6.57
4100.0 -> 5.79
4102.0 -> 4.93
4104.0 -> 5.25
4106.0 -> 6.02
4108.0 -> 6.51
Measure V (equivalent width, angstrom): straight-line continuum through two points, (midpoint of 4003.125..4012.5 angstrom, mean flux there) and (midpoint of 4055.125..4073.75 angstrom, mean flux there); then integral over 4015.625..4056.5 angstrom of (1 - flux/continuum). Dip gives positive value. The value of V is -0.86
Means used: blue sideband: 6.92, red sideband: 6.7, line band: 6.95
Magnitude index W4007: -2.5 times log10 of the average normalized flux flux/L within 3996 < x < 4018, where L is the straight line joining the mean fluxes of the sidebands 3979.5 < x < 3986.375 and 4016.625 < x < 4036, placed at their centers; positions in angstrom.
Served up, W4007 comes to -0.02 mag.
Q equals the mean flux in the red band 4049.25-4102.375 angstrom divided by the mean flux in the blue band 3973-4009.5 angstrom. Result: 1.0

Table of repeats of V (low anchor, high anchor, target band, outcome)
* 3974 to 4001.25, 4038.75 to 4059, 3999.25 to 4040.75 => -1.3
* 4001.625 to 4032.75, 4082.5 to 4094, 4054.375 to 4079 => 1.4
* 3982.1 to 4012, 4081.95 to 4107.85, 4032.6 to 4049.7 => -0.2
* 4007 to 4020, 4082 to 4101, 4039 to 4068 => 0.4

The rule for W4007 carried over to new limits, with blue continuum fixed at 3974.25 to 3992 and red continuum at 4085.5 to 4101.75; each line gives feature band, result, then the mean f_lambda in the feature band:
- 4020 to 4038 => -0.05 mag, 6.91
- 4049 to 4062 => -0.05 mag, 7.01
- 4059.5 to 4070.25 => 0.00 mag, 6.75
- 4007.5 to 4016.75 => -0.08 mag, 7.05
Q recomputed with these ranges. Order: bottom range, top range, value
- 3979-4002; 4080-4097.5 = 1.03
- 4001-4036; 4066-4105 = 0.95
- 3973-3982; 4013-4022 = 1.22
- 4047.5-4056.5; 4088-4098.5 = 1.01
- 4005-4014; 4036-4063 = 1.01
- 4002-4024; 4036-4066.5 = 0.98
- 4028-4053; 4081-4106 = 0.95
